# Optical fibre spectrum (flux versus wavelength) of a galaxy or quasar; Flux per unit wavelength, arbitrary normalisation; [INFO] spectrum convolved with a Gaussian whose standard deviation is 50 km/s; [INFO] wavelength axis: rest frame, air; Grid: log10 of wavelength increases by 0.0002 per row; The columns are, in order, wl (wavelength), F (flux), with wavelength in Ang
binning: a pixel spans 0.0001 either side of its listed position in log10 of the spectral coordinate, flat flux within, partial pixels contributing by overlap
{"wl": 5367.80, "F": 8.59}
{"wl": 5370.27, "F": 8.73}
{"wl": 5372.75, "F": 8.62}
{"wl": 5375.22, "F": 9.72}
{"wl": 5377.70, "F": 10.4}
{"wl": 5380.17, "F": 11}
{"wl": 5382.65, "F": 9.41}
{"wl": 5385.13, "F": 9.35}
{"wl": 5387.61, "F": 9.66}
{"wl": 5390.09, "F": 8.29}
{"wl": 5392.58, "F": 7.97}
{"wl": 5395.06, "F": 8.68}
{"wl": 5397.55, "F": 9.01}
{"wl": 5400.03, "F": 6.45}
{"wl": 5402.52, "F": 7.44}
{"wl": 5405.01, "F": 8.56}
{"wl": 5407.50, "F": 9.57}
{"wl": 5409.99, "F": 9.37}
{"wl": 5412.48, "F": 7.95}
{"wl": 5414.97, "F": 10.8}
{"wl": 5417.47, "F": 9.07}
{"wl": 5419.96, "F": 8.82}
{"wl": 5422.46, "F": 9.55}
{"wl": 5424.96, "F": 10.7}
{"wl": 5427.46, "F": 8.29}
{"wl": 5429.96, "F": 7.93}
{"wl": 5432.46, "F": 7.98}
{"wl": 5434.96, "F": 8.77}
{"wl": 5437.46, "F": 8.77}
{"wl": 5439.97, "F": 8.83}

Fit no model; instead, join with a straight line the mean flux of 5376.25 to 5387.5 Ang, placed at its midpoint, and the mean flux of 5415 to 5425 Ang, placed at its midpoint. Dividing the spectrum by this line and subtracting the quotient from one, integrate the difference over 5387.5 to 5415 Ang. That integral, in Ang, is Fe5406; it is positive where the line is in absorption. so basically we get 3.5 Ang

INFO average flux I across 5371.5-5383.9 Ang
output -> 9.83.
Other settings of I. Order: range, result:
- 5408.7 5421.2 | 9.21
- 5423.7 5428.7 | 9.49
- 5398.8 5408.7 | 8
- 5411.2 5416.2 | 9.38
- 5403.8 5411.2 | 9.17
